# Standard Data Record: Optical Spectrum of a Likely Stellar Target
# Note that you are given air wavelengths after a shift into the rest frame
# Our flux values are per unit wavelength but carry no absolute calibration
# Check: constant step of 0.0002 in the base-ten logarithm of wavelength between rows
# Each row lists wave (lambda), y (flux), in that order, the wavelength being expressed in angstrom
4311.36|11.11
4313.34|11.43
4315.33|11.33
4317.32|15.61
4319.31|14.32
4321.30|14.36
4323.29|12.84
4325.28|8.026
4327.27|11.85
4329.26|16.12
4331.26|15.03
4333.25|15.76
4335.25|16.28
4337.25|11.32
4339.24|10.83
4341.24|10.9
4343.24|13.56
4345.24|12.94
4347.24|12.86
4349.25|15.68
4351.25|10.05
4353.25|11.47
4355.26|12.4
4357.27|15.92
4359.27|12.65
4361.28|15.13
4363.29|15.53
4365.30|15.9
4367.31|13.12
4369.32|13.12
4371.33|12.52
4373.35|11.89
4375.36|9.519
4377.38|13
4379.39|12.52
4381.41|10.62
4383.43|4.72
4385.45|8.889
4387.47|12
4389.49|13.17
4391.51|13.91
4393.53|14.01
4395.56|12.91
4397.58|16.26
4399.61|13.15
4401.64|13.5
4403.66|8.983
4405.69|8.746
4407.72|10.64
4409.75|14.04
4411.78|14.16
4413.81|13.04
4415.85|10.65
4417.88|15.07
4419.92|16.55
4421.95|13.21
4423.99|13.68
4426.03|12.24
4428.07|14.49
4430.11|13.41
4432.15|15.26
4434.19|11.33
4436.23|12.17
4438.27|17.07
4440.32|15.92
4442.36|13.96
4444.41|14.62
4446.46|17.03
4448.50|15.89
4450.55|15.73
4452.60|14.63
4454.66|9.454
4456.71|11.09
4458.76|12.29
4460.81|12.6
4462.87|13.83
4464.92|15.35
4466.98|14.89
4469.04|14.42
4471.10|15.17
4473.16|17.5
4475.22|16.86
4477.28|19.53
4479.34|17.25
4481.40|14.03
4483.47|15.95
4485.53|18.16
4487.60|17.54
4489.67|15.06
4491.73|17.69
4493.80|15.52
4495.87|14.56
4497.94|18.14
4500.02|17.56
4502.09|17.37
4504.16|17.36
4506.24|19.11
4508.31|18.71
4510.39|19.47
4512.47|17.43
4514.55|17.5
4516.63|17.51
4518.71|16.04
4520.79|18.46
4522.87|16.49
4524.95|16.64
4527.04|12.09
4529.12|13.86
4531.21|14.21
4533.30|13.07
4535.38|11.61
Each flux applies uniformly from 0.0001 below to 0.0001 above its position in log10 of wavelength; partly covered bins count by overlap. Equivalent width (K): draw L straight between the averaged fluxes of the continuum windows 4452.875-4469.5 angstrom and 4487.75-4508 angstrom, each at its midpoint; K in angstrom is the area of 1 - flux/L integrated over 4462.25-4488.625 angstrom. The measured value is -3.0 angstrom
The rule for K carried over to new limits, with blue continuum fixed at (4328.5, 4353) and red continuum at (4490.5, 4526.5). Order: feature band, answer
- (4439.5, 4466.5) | 3.3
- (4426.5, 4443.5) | 1.6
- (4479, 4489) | 0.1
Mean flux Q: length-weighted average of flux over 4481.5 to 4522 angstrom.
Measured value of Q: 17.2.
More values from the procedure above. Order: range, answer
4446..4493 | 15.3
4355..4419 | 12.6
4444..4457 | 14.2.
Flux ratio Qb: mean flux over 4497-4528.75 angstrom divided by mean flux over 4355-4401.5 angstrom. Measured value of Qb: 1.35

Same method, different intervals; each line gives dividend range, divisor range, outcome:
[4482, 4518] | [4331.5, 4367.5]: 1.28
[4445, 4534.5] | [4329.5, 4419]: 1.25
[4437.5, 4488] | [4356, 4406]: 1.21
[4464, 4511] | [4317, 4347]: 1.27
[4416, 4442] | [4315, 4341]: 1.06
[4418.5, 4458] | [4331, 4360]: 1.07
